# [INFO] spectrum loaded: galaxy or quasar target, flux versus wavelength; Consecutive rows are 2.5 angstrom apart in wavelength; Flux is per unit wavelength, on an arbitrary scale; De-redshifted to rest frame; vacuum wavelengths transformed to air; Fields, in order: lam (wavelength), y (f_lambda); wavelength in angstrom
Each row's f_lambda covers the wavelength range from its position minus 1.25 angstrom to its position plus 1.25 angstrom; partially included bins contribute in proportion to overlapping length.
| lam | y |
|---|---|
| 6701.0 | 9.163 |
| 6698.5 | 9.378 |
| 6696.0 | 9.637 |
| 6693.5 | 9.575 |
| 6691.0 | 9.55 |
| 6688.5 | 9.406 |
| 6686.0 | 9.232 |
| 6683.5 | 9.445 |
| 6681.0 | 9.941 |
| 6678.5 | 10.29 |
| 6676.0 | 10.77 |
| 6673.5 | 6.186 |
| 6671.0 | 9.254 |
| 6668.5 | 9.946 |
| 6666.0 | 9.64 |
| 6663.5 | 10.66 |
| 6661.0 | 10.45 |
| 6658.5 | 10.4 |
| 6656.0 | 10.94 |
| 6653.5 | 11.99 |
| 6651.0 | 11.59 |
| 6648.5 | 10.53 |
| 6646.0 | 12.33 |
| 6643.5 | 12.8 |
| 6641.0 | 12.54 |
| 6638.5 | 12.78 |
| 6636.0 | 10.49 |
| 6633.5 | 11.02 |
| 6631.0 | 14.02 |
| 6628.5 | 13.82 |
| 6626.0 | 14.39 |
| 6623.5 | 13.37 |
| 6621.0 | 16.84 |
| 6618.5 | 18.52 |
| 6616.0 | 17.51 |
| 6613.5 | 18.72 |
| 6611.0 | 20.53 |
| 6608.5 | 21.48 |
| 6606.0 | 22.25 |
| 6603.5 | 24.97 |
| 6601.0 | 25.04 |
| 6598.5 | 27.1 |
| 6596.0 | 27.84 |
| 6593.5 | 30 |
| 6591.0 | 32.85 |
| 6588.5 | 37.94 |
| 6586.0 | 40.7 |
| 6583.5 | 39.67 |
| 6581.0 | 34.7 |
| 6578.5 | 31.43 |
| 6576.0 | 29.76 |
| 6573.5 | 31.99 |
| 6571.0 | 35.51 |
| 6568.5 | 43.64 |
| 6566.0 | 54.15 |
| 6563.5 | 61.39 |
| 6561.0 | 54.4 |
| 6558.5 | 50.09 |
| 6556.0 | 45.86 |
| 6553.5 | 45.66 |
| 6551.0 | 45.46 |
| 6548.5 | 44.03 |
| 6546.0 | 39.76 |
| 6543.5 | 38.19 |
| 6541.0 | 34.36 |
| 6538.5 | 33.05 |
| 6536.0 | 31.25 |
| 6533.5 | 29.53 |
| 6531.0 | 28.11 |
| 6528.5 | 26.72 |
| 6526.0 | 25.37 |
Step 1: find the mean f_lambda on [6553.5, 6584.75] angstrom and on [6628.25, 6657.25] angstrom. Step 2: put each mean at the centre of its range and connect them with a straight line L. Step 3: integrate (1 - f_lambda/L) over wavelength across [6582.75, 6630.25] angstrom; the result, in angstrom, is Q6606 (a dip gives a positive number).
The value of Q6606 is 6.4 angstrom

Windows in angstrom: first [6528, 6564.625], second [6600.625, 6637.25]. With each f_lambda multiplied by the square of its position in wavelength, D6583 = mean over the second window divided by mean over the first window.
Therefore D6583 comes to 0.4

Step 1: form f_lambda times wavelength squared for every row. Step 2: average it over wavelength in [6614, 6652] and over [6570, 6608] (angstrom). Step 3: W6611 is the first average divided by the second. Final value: 0.4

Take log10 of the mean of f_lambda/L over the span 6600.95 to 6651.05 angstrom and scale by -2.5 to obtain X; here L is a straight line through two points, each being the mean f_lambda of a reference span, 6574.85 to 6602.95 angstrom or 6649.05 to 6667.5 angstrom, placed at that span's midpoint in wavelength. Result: 0.30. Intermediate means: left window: 32.3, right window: 10.8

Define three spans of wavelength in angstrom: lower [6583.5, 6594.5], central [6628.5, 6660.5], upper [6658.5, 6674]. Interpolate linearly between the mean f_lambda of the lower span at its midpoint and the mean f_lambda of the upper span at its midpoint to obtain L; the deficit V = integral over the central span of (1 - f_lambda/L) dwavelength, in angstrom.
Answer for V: 9.2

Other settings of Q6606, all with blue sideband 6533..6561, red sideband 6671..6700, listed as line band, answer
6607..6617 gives 2.4 angstrom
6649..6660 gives 3.5 angstrom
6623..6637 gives 5.8 angstrom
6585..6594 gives -1.3 angstrom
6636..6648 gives 4.3 angstrom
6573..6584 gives 0.1 angstrom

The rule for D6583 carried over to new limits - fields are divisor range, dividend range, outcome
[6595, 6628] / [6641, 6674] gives 0.53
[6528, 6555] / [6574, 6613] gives 0.83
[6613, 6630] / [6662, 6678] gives 0.60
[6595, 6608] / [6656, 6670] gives 0.42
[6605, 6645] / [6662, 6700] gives 0.62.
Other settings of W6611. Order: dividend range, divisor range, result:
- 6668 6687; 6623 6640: 0.74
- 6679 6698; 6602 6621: 0.48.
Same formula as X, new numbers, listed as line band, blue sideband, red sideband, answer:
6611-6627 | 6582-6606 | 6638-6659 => 0.31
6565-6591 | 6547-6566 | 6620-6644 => 0.05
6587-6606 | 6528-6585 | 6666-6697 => 0.04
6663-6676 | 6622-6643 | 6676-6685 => 0.16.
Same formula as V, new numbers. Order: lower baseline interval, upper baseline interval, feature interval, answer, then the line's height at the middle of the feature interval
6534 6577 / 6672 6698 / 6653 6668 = 4.8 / 15.6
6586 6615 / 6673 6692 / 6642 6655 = 3.7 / 16.7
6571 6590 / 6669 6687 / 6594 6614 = 3.5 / 28.9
